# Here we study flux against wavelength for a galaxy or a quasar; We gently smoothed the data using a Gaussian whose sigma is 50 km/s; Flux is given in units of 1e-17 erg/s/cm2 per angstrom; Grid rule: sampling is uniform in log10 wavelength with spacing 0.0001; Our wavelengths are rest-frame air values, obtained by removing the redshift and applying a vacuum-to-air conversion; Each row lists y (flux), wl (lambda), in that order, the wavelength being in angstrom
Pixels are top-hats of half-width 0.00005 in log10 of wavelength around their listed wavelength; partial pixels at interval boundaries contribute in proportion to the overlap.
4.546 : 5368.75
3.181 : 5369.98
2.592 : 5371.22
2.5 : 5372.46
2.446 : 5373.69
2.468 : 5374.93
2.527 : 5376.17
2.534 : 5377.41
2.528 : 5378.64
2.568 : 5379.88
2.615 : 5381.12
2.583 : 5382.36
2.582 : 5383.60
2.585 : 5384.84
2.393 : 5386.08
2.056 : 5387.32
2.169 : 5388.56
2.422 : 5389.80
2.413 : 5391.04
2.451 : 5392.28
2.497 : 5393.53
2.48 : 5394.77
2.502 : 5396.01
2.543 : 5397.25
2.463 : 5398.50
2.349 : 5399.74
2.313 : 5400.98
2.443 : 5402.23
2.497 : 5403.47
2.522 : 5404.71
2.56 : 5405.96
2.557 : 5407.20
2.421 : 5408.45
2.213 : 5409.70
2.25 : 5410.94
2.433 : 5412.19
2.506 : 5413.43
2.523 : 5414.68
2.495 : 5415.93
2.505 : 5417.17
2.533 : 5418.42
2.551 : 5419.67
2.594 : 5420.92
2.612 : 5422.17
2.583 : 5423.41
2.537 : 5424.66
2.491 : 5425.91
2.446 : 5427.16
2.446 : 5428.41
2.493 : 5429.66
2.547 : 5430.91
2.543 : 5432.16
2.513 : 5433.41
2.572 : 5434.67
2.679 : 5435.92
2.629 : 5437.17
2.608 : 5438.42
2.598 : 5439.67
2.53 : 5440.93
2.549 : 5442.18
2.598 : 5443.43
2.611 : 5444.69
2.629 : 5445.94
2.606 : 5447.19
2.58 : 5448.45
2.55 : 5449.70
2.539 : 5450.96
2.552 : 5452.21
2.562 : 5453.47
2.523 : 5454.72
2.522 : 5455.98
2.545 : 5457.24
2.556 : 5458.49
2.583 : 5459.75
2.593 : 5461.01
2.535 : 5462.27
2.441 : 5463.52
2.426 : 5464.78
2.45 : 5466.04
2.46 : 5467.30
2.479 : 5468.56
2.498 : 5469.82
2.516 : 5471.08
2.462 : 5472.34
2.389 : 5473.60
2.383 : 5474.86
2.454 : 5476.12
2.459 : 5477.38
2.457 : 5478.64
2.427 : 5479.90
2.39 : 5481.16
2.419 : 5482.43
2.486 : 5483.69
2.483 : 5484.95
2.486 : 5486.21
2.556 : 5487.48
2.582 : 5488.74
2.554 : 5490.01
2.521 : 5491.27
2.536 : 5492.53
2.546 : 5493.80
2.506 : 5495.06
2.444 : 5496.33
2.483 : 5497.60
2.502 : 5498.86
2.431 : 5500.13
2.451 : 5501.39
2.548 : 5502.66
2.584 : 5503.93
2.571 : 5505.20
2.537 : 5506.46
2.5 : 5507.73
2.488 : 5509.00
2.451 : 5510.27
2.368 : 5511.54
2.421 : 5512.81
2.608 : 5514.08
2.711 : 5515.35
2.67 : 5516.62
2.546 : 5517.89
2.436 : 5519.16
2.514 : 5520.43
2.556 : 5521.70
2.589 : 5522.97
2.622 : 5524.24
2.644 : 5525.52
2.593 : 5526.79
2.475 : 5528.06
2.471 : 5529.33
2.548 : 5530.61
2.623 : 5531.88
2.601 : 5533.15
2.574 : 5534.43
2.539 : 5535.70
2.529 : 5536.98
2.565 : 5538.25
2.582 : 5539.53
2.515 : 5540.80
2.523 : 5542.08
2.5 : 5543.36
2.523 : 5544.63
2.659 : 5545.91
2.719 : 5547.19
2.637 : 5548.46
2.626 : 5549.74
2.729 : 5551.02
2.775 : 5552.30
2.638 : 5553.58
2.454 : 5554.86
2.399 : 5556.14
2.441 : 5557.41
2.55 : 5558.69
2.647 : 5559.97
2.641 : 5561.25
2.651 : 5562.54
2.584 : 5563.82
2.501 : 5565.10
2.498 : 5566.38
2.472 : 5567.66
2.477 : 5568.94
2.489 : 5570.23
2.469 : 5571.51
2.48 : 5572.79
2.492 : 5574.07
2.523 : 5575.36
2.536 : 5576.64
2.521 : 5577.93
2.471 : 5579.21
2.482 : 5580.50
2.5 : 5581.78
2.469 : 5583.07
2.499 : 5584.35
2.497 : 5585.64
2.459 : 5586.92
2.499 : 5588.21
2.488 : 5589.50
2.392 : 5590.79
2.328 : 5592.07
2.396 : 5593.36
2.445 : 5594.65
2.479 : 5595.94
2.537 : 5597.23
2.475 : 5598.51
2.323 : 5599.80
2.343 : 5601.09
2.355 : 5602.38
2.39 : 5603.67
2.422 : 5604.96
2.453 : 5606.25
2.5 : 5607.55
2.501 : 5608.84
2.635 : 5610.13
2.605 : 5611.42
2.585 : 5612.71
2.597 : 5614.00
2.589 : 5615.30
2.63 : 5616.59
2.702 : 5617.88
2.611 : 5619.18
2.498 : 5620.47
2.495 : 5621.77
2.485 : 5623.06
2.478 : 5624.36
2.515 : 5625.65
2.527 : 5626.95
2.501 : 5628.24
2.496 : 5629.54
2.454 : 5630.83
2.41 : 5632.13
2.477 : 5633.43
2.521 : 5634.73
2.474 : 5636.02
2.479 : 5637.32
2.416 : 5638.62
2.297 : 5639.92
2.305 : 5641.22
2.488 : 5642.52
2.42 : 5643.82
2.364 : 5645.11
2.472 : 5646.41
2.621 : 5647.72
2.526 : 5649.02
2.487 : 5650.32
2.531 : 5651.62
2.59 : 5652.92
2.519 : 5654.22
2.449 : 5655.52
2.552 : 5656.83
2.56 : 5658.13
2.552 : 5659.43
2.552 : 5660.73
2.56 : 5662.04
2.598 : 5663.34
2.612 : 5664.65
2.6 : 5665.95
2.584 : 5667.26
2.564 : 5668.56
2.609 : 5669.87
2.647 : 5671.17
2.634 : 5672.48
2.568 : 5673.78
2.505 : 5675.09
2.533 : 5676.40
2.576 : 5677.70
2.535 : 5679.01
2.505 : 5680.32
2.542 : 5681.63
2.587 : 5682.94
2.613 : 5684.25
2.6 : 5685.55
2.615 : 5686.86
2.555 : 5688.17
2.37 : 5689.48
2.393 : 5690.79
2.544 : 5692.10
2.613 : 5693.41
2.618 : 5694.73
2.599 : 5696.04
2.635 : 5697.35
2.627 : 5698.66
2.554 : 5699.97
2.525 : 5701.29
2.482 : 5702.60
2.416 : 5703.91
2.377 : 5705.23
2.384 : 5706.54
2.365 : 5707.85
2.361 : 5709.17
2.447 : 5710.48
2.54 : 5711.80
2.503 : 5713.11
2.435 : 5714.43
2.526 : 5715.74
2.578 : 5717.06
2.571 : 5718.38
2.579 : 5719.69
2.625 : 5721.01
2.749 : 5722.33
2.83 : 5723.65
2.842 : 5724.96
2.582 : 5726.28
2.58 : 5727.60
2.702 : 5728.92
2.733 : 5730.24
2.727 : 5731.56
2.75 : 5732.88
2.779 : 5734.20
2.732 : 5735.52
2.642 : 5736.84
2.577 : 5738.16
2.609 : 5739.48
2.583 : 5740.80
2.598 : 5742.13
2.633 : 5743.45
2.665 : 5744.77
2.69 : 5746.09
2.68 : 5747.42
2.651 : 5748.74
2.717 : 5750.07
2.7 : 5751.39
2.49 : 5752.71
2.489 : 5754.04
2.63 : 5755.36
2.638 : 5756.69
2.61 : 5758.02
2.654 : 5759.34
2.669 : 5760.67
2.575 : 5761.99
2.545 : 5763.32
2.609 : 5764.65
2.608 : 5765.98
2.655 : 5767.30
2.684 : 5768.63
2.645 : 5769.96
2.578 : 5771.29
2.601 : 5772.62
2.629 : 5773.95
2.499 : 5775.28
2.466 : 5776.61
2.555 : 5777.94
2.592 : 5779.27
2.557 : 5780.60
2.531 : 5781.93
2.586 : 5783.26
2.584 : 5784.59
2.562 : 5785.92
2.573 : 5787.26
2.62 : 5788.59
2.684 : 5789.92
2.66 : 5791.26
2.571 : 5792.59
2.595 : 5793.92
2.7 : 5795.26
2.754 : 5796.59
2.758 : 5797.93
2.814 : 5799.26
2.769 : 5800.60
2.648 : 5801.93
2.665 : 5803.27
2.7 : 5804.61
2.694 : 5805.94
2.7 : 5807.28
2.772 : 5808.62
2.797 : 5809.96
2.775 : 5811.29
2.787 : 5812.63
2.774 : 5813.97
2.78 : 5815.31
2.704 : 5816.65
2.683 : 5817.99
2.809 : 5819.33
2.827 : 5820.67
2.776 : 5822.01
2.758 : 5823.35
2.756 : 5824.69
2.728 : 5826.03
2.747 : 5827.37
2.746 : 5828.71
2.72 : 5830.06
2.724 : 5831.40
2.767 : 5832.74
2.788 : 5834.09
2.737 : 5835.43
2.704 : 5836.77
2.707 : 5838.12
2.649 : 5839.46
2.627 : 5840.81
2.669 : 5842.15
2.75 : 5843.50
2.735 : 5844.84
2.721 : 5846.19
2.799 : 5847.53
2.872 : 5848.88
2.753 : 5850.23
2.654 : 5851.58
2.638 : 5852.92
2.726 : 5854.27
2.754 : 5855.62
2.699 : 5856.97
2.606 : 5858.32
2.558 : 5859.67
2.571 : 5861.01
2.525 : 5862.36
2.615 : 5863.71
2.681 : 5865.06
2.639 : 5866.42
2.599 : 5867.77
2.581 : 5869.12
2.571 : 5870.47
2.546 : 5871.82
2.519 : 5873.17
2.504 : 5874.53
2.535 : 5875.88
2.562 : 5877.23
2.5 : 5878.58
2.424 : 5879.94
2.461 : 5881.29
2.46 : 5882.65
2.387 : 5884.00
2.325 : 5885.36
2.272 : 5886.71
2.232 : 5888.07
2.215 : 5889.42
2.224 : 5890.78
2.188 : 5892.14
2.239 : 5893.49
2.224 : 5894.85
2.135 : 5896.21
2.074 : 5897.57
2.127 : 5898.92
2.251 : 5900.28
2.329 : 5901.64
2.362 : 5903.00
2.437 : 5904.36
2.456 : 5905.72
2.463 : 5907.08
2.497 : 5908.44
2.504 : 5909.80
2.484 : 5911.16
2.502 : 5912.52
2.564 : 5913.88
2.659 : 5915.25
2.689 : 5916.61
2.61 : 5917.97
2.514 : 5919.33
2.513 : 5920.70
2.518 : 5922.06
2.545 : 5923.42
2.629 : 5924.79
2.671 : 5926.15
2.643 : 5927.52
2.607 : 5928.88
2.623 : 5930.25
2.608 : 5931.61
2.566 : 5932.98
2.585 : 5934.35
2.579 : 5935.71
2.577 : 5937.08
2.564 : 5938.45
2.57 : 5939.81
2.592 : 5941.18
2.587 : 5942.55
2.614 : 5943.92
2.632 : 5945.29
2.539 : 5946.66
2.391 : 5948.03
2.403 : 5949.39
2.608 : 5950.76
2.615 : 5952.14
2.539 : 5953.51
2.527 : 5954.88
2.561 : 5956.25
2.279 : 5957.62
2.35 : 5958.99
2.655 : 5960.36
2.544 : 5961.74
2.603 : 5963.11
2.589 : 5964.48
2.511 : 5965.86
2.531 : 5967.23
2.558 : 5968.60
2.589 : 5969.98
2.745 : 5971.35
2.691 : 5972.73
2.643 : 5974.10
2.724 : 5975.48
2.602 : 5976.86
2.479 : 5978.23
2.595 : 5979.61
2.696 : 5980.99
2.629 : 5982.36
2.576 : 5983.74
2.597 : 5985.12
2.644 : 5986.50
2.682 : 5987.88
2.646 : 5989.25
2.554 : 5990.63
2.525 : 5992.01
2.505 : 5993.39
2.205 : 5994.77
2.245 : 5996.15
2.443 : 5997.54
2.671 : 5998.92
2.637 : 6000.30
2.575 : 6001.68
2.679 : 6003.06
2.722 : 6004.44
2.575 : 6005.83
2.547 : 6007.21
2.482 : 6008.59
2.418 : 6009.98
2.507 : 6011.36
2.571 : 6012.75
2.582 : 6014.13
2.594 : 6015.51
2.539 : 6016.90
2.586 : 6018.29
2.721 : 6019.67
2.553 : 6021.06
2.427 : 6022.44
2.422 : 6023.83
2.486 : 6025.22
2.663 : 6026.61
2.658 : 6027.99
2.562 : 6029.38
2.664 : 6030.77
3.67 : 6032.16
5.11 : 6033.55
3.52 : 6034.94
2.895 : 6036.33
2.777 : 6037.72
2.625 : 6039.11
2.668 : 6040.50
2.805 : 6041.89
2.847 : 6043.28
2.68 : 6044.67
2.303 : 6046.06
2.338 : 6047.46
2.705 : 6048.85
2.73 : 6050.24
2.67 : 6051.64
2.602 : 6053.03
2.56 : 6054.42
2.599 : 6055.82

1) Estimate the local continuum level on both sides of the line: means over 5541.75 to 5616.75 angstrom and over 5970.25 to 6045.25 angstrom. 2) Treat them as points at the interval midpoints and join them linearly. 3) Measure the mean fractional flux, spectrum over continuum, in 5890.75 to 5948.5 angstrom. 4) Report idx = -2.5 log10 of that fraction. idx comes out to 0.07 mag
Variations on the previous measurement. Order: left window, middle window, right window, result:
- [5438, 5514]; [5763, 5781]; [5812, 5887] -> 0.015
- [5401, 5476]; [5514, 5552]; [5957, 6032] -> -0.024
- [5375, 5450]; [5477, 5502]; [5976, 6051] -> 0.016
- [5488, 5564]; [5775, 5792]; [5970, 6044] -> 0.019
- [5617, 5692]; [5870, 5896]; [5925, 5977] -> 0.079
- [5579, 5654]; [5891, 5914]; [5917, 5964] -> 0.095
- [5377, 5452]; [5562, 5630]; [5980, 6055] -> 0.024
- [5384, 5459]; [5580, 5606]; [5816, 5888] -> 0.051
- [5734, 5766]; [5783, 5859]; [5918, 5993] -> -0.042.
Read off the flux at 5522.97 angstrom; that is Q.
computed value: 2.589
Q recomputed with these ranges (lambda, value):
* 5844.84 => 2.735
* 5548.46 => 2.637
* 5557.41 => 2.441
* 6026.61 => 2.663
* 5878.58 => 2.5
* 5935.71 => 2.579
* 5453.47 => 2.562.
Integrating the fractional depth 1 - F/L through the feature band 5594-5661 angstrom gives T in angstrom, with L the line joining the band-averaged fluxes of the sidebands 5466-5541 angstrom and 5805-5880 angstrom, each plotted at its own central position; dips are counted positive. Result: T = 2.2 angstrom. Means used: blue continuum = 2.51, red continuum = 2.69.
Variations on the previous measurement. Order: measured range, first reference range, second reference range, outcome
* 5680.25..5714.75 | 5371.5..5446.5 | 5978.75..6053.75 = 0.92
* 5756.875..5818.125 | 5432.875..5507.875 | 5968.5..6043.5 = -0.87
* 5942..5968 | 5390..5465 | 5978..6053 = 1.22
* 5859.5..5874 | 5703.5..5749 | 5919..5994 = 0.02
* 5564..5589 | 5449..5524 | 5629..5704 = 0.24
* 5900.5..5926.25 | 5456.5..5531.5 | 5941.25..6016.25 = 0.38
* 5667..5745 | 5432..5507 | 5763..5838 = 1.65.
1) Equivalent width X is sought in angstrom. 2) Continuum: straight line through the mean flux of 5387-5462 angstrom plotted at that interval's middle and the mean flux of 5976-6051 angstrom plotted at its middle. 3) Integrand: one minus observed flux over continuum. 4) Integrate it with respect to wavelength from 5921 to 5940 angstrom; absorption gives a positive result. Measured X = 0.4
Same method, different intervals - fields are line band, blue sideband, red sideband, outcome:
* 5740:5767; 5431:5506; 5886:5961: -1.43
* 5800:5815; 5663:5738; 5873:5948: -1.28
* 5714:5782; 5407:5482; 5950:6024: -2.37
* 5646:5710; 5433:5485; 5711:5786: 1.40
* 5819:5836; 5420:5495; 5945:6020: -1.40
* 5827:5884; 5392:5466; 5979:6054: -0.27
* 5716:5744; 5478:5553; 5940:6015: -1.26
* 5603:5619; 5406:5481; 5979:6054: 0.05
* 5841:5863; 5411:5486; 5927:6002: -1.15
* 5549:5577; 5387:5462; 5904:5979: -0.32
